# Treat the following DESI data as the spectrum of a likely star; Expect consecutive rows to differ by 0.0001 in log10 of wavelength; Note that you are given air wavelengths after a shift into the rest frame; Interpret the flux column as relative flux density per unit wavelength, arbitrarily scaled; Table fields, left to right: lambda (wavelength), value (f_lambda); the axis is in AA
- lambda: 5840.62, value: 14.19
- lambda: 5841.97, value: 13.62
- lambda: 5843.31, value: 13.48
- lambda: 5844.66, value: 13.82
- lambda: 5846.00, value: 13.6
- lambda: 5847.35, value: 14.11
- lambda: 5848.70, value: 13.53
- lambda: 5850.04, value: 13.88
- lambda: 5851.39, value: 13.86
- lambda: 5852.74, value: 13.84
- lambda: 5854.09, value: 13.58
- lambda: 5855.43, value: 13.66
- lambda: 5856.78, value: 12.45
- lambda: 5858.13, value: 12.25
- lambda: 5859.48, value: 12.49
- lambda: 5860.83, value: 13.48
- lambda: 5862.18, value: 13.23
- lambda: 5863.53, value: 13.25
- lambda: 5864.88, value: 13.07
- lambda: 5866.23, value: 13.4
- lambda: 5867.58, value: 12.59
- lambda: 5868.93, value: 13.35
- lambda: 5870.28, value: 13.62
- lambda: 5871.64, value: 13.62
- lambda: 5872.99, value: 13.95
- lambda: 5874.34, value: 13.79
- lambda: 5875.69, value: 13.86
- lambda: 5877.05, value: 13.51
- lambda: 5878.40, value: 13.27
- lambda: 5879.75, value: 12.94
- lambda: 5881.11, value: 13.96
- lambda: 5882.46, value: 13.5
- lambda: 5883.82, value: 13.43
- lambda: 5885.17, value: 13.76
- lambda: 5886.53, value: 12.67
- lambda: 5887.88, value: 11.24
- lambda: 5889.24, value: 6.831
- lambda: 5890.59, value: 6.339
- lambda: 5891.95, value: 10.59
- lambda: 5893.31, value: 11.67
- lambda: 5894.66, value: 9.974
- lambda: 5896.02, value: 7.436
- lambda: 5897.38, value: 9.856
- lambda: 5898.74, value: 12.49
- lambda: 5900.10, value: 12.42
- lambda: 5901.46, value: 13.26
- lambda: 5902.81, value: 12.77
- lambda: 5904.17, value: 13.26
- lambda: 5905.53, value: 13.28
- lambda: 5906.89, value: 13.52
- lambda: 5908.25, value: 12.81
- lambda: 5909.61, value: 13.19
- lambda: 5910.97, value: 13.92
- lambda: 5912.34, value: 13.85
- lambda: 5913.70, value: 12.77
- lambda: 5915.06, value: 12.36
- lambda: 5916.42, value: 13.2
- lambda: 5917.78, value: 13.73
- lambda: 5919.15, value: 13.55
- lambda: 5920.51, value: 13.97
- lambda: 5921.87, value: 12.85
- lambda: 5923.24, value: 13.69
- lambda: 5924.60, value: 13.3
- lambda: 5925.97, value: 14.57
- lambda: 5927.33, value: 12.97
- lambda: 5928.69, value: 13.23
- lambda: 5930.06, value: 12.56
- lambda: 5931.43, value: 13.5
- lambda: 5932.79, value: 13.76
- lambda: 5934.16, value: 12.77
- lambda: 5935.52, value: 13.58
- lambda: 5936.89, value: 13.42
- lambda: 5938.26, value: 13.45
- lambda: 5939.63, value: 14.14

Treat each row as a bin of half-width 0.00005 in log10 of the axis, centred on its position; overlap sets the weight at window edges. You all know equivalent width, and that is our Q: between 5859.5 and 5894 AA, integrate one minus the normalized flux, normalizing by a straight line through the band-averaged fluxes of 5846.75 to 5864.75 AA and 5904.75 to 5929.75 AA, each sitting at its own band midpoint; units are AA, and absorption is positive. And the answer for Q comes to 2.0 AA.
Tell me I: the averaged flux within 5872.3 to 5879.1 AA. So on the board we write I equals 13.7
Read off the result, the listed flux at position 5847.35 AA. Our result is 14.11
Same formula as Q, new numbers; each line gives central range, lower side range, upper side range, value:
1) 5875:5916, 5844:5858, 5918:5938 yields 4.0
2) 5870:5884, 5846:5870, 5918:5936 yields -0.3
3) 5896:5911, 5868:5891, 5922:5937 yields 0.6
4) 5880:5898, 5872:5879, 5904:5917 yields 3.5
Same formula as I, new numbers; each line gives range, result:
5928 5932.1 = 13.1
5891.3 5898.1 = 9.91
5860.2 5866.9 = 13.3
